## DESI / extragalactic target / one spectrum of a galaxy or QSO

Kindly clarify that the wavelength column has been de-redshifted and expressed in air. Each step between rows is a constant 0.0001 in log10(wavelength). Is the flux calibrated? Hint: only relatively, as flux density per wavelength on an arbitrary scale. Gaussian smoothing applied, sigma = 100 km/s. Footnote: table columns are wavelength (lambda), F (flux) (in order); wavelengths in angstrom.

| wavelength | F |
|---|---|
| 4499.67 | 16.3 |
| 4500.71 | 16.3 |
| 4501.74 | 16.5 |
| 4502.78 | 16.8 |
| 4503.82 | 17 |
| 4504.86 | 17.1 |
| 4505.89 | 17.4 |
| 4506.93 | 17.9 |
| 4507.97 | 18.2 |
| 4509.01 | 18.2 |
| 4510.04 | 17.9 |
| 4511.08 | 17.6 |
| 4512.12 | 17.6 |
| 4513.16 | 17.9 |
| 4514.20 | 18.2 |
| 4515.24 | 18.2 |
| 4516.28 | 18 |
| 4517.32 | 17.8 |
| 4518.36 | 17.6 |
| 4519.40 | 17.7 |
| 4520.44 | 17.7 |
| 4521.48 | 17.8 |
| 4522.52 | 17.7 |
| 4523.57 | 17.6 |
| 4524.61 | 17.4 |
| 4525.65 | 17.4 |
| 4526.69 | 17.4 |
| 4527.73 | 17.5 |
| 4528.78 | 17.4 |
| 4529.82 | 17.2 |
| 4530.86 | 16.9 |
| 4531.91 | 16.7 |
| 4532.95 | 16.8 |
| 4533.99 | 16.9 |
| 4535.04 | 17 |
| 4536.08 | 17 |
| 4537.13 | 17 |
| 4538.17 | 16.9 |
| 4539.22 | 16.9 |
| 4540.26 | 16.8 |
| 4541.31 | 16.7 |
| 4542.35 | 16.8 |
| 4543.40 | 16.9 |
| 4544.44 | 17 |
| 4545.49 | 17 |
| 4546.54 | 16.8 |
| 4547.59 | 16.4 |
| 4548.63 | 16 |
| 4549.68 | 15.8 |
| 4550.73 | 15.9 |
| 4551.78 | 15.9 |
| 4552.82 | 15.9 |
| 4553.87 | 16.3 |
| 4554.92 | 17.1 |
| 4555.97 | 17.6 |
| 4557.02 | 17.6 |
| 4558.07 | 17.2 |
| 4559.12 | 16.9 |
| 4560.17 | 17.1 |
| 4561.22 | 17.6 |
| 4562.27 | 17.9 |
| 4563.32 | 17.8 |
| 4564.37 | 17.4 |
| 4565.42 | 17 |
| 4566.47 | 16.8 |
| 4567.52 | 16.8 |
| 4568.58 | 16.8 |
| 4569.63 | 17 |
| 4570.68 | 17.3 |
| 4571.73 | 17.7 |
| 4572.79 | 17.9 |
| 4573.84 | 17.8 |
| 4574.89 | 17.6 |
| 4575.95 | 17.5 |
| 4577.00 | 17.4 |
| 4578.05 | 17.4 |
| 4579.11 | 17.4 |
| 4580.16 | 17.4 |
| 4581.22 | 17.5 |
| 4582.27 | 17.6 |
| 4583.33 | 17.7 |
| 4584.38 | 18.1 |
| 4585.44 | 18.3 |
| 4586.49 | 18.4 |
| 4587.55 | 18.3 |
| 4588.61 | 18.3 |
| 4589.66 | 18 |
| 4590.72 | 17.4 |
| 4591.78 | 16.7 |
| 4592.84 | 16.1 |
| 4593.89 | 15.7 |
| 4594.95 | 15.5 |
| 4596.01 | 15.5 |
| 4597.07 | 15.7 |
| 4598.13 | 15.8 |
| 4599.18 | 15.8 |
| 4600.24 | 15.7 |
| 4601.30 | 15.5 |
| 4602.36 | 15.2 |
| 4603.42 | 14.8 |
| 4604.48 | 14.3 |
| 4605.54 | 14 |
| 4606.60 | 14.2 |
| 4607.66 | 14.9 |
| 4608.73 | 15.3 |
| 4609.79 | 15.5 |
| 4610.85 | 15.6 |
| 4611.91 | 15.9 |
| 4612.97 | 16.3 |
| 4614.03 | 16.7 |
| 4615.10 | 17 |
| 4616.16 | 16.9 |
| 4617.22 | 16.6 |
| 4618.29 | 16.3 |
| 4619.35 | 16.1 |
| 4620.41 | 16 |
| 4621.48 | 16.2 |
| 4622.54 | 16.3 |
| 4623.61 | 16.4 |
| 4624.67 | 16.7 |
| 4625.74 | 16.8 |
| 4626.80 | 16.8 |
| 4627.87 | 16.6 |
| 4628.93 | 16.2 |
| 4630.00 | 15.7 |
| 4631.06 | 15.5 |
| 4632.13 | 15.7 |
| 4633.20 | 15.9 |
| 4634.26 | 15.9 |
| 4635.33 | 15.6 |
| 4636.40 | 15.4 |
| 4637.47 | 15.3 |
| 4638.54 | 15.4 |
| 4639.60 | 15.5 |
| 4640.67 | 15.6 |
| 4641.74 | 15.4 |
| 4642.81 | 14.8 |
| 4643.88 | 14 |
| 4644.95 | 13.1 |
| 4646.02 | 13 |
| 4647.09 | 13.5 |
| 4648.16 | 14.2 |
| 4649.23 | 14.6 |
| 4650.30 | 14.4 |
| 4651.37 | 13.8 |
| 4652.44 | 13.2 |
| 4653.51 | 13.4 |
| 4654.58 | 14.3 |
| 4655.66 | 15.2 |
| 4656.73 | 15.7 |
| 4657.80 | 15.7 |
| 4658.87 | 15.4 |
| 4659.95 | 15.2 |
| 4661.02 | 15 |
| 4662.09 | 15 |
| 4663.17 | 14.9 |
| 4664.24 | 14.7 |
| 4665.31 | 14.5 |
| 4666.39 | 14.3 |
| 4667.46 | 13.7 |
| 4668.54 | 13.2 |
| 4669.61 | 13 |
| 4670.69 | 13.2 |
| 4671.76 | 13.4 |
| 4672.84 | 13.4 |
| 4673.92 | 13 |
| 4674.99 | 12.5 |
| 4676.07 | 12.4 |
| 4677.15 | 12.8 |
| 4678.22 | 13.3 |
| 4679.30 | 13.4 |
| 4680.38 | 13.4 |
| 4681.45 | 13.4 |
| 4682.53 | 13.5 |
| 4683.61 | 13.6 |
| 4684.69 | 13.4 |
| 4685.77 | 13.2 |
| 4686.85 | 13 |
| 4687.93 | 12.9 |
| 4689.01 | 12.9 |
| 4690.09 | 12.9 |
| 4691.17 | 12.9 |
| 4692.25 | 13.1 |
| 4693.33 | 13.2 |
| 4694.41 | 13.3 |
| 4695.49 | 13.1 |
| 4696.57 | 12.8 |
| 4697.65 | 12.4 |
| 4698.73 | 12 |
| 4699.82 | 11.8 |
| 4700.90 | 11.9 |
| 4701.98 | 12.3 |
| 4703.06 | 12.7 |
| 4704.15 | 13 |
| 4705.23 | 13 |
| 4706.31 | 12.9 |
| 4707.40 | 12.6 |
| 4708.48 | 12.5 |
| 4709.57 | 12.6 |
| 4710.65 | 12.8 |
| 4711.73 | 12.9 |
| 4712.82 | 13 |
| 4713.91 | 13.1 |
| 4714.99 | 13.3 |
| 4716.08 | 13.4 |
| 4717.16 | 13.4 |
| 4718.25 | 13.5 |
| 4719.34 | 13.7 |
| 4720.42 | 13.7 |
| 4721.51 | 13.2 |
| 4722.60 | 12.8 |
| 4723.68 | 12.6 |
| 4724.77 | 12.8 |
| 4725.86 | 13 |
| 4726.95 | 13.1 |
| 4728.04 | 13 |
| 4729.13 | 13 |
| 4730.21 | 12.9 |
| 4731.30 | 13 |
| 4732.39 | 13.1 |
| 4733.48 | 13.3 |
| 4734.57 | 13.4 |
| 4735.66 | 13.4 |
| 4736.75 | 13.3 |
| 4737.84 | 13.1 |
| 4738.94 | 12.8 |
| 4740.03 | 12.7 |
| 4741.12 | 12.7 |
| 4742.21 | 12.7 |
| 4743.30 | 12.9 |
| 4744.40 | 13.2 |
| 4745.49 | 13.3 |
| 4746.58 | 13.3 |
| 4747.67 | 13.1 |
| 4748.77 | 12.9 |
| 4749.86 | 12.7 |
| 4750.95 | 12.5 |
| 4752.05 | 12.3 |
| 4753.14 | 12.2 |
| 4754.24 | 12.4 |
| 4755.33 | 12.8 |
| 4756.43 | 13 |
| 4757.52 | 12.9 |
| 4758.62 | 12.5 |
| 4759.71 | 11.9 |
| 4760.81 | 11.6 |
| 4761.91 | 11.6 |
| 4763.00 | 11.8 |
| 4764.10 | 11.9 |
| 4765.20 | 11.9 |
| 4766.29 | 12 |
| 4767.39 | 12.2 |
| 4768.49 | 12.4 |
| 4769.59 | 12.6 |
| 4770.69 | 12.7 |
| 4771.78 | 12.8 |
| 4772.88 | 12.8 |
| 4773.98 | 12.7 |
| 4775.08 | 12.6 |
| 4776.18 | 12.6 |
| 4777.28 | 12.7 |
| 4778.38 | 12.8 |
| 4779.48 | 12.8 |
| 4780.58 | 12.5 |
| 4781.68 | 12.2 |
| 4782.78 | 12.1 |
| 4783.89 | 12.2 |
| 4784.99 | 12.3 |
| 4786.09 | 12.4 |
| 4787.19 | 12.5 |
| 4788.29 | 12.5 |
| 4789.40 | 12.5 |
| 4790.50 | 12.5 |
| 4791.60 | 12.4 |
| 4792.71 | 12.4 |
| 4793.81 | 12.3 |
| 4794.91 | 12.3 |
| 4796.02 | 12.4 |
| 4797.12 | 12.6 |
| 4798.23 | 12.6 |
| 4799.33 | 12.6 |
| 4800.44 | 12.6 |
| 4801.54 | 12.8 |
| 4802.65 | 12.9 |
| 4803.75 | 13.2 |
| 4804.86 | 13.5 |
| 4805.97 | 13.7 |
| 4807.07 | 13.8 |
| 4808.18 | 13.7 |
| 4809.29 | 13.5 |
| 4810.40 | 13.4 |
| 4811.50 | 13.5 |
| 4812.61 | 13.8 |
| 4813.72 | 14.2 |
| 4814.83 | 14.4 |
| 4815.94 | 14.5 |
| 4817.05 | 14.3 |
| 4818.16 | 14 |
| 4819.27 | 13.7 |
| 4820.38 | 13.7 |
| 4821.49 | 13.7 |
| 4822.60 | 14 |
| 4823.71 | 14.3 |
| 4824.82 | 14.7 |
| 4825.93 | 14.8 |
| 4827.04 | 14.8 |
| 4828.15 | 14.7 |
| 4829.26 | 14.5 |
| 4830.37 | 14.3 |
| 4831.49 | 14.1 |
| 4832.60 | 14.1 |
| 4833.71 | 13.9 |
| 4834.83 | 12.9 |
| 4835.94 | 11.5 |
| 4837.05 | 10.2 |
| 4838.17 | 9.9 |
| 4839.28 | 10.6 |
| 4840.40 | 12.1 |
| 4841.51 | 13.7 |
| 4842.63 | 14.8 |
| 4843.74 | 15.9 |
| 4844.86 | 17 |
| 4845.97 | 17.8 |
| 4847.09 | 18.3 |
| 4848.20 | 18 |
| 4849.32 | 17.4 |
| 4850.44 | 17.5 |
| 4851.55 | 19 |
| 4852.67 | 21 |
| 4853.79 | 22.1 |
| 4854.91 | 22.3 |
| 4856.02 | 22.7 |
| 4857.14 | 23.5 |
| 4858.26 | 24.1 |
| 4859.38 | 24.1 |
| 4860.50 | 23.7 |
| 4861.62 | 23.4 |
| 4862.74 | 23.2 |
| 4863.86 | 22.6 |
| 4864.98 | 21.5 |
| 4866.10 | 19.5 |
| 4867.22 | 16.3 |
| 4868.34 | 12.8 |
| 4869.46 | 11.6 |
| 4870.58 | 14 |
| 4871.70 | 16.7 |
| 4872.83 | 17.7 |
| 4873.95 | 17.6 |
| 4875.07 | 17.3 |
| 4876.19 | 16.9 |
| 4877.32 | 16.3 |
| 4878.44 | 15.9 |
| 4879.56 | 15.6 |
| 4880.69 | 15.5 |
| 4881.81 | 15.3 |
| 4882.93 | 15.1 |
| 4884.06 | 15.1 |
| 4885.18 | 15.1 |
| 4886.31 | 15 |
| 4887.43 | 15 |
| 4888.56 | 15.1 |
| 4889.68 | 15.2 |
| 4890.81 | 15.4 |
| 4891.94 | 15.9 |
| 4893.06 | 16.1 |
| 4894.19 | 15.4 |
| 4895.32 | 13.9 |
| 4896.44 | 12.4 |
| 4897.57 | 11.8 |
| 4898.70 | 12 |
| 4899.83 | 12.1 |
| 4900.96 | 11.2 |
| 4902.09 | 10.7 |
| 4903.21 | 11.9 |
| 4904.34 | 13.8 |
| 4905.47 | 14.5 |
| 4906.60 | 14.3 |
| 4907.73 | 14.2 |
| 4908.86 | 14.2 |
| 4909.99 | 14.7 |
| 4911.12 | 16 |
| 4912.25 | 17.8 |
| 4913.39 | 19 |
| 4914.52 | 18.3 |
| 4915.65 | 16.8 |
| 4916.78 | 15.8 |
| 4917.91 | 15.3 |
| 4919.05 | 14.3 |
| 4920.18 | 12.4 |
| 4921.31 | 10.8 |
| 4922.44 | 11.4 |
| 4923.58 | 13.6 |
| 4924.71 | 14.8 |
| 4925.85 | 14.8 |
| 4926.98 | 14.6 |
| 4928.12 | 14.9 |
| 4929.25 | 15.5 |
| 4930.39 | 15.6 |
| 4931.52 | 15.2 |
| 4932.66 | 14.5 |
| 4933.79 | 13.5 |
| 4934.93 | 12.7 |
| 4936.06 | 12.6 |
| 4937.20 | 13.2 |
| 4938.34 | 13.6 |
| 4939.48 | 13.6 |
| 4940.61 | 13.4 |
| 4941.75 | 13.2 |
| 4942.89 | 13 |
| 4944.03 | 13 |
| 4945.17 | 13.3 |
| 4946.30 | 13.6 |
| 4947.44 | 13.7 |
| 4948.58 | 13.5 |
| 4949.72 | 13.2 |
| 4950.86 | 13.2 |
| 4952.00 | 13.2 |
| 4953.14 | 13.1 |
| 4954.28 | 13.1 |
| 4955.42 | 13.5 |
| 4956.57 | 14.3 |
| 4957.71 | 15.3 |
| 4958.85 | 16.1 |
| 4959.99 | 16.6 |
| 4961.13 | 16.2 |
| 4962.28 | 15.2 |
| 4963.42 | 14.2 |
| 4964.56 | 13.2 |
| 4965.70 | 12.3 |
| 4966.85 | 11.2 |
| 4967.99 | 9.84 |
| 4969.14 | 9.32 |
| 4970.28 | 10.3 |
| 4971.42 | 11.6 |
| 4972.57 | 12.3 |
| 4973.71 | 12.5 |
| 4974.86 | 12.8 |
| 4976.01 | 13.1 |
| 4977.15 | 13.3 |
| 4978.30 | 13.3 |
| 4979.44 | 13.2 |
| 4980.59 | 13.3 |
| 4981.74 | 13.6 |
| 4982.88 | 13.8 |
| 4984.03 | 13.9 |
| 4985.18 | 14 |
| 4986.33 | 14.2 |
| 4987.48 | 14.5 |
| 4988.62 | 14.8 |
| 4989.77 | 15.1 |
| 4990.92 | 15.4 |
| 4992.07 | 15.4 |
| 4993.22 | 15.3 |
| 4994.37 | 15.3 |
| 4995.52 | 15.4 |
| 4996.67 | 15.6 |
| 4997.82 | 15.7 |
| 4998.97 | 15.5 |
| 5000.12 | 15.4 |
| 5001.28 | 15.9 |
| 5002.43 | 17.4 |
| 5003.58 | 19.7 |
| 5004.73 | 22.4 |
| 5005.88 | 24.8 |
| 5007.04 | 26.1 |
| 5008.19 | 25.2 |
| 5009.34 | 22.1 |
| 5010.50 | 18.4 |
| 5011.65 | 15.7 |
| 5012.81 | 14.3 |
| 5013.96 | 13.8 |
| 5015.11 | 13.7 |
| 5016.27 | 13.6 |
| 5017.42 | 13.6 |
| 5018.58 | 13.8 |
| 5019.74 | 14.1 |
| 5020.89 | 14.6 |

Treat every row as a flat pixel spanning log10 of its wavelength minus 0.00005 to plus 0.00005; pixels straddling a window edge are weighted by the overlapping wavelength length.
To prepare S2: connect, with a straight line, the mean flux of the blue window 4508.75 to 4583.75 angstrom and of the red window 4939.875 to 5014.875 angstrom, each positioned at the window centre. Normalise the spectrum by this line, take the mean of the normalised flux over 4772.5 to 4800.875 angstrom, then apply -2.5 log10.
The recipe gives 0.26 mag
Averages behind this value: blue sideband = 17.2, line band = 12.5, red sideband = 14.8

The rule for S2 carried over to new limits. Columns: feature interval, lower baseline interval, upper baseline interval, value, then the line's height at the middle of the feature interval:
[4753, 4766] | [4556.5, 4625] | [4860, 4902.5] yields 0.31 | 16.3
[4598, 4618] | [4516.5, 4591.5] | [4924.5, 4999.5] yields 0.08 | 16.8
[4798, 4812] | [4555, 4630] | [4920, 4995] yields 0.13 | 14.9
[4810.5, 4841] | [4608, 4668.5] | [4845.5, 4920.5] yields 0.21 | 16.4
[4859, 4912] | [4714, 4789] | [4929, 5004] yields -0.17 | 13.5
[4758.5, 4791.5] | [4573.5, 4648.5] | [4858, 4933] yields 0.27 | 15.9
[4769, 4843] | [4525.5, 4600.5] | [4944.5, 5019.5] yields 0.20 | 15.8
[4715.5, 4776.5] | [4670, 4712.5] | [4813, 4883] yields 0.11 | 14.1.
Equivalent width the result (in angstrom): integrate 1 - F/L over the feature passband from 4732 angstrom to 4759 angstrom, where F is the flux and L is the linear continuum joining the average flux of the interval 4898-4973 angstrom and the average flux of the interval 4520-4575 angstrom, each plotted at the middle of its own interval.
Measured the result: 4.3 angstrom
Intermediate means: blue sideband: 17.1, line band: 12.9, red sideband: 13.8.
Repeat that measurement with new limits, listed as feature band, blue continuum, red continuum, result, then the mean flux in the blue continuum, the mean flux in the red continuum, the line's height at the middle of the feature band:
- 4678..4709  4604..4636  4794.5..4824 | 4.3 angstrom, 15.9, 13.5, 15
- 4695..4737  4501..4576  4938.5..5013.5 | 8.6 angstrom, 17.2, 14.8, 16.2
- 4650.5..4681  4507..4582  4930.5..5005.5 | 4.4 angstrom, 17.2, 14.1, 16.3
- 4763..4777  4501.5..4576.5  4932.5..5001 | 2.7 angstrom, 17.2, 13.7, 15.3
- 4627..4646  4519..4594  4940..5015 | 1.6 angstrom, 17.2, 14.8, 16.7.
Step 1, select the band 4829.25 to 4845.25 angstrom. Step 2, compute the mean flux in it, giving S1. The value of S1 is 13.2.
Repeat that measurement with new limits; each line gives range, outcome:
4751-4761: 12.4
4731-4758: 12.9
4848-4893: 18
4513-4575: 17.2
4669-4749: 13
